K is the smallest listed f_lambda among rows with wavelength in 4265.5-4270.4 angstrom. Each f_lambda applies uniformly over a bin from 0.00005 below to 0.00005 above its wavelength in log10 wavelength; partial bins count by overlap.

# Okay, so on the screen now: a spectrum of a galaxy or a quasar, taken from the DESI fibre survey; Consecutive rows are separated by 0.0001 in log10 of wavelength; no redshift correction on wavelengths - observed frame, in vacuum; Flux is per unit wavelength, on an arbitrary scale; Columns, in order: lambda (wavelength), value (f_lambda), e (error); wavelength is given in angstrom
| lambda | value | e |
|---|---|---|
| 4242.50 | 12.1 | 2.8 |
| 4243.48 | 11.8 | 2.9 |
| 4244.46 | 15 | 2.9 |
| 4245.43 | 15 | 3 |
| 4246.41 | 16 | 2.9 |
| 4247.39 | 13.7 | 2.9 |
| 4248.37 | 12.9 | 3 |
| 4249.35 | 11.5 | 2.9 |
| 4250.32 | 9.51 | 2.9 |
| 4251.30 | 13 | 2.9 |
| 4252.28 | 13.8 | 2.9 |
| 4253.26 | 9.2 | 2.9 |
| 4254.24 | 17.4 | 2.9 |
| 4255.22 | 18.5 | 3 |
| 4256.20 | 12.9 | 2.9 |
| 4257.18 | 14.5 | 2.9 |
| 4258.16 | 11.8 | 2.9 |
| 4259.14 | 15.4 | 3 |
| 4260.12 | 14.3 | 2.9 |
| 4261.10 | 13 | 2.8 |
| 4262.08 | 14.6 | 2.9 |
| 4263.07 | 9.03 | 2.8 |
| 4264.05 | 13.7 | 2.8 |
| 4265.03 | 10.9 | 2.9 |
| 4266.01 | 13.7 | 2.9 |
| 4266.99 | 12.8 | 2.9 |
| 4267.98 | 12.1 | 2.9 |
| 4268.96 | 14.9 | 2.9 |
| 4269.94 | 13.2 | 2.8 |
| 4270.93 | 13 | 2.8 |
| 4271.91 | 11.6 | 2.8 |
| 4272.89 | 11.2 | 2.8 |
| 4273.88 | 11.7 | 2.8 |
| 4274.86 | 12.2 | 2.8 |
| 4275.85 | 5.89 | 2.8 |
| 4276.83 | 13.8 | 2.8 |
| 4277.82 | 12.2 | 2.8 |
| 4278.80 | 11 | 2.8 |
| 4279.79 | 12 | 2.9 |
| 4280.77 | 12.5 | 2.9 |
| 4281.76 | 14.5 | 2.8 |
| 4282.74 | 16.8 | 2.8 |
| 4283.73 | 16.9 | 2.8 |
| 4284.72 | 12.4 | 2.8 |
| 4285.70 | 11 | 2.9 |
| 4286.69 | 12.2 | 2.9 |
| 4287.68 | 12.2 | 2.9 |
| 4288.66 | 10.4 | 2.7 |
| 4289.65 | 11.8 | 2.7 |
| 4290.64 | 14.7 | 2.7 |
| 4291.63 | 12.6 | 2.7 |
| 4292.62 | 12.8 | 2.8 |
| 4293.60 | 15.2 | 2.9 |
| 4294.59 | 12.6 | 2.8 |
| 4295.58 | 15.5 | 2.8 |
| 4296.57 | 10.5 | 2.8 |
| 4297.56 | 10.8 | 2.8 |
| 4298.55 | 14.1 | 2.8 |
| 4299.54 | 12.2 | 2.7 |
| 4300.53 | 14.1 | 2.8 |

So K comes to 12.1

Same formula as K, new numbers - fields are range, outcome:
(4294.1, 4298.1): 10.5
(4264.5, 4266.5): 10.9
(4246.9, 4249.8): 11.5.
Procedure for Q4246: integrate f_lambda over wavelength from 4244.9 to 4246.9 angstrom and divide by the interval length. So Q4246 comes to 15.5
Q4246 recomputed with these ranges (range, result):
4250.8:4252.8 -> 13.3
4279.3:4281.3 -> 12.3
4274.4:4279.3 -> 11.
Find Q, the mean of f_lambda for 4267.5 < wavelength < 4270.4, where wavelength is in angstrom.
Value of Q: 13.4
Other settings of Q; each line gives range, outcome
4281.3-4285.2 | 15.2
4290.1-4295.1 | 13.6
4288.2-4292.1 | 12.4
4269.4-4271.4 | 13.1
